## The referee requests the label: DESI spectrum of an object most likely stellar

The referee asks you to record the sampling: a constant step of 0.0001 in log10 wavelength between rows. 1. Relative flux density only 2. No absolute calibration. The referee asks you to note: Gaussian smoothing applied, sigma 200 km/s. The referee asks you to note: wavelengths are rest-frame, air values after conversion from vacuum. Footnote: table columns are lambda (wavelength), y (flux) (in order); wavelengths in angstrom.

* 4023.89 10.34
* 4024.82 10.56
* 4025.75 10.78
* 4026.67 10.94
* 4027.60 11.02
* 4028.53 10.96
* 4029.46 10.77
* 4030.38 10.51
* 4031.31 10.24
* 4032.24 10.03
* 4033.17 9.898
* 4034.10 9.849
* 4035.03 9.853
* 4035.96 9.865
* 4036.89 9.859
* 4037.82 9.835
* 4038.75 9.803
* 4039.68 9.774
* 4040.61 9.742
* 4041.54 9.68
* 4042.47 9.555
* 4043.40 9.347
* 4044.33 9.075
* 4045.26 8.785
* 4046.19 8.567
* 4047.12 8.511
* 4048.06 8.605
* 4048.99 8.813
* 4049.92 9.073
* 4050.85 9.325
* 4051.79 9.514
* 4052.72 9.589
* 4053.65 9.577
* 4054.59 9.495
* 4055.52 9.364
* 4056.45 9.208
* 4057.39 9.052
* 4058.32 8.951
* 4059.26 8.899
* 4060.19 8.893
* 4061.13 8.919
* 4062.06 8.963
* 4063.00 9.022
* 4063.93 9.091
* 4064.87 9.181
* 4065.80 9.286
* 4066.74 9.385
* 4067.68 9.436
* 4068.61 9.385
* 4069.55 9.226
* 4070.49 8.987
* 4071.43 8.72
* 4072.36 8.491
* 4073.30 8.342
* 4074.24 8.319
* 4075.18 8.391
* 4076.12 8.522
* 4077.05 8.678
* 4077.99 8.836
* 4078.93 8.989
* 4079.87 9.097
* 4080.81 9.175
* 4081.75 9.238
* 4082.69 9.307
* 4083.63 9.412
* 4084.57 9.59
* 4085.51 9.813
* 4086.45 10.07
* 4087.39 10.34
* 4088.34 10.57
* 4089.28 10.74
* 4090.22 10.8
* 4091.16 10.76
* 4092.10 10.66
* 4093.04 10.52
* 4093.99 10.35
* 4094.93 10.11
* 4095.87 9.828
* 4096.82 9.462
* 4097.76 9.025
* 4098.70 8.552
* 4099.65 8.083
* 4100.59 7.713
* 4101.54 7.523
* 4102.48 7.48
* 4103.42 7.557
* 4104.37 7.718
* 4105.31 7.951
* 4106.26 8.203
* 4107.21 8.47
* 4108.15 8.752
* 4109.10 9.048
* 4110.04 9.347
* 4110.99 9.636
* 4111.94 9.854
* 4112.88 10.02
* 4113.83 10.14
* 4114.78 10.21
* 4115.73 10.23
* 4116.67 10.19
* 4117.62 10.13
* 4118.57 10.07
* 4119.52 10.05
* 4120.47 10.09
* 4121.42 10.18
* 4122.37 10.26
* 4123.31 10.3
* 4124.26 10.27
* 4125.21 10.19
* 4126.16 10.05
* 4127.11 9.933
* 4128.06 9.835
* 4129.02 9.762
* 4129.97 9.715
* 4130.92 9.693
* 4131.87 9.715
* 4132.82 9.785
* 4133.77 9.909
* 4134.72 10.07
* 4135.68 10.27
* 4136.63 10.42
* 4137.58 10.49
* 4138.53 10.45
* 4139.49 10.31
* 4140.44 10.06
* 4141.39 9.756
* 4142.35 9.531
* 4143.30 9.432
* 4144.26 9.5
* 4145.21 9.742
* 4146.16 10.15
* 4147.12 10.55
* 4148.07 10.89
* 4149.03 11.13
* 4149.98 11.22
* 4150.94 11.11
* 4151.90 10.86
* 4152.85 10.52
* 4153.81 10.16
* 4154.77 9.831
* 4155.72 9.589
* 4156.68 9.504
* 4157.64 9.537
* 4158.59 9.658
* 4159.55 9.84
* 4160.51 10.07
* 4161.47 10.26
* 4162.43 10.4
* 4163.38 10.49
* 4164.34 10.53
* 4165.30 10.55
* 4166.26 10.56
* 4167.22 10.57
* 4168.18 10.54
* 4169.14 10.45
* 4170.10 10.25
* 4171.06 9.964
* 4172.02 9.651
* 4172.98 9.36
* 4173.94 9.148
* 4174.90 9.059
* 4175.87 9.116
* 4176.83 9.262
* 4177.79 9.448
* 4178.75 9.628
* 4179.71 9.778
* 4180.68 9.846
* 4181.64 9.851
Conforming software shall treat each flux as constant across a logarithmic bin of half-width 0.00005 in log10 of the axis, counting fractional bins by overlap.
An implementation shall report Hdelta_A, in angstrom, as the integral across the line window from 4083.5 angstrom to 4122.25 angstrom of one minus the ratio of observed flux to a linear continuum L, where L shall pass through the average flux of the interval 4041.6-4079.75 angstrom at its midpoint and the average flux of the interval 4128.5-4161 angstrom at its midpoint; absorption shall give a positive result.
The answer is 0.2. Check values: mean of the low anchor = 9.02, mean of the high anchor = 10.1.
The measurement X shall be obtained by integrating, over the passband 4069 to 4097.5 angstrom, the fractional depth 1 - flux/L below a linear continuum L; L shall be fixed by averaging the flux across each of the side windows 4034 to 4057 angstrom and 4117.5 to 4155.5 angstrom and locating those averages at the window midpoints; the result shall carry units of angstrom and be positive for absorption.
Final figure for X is 0.6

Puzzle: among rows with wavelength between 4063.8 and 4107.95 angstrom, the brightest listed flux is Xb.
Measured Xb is 10.8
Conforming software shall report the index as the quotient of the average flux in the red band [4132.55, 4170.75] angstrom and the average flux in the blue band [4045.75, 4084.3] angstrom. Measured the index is 1.13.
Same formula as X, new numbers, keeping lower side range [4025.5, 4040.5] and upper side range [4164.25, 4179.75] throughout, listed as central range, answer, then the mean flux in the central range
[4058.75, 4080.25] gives 2.58 angstrom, 8.91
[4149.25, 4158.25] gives -0.33 angstrom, 10.3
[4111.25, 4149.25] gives -0.39 angstrom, 10.1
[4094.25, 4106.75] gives 2.01 angstrom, 8.43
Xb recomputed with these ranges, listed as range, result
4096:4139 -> 10.49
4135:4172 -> 11.22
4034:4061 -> 9.865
